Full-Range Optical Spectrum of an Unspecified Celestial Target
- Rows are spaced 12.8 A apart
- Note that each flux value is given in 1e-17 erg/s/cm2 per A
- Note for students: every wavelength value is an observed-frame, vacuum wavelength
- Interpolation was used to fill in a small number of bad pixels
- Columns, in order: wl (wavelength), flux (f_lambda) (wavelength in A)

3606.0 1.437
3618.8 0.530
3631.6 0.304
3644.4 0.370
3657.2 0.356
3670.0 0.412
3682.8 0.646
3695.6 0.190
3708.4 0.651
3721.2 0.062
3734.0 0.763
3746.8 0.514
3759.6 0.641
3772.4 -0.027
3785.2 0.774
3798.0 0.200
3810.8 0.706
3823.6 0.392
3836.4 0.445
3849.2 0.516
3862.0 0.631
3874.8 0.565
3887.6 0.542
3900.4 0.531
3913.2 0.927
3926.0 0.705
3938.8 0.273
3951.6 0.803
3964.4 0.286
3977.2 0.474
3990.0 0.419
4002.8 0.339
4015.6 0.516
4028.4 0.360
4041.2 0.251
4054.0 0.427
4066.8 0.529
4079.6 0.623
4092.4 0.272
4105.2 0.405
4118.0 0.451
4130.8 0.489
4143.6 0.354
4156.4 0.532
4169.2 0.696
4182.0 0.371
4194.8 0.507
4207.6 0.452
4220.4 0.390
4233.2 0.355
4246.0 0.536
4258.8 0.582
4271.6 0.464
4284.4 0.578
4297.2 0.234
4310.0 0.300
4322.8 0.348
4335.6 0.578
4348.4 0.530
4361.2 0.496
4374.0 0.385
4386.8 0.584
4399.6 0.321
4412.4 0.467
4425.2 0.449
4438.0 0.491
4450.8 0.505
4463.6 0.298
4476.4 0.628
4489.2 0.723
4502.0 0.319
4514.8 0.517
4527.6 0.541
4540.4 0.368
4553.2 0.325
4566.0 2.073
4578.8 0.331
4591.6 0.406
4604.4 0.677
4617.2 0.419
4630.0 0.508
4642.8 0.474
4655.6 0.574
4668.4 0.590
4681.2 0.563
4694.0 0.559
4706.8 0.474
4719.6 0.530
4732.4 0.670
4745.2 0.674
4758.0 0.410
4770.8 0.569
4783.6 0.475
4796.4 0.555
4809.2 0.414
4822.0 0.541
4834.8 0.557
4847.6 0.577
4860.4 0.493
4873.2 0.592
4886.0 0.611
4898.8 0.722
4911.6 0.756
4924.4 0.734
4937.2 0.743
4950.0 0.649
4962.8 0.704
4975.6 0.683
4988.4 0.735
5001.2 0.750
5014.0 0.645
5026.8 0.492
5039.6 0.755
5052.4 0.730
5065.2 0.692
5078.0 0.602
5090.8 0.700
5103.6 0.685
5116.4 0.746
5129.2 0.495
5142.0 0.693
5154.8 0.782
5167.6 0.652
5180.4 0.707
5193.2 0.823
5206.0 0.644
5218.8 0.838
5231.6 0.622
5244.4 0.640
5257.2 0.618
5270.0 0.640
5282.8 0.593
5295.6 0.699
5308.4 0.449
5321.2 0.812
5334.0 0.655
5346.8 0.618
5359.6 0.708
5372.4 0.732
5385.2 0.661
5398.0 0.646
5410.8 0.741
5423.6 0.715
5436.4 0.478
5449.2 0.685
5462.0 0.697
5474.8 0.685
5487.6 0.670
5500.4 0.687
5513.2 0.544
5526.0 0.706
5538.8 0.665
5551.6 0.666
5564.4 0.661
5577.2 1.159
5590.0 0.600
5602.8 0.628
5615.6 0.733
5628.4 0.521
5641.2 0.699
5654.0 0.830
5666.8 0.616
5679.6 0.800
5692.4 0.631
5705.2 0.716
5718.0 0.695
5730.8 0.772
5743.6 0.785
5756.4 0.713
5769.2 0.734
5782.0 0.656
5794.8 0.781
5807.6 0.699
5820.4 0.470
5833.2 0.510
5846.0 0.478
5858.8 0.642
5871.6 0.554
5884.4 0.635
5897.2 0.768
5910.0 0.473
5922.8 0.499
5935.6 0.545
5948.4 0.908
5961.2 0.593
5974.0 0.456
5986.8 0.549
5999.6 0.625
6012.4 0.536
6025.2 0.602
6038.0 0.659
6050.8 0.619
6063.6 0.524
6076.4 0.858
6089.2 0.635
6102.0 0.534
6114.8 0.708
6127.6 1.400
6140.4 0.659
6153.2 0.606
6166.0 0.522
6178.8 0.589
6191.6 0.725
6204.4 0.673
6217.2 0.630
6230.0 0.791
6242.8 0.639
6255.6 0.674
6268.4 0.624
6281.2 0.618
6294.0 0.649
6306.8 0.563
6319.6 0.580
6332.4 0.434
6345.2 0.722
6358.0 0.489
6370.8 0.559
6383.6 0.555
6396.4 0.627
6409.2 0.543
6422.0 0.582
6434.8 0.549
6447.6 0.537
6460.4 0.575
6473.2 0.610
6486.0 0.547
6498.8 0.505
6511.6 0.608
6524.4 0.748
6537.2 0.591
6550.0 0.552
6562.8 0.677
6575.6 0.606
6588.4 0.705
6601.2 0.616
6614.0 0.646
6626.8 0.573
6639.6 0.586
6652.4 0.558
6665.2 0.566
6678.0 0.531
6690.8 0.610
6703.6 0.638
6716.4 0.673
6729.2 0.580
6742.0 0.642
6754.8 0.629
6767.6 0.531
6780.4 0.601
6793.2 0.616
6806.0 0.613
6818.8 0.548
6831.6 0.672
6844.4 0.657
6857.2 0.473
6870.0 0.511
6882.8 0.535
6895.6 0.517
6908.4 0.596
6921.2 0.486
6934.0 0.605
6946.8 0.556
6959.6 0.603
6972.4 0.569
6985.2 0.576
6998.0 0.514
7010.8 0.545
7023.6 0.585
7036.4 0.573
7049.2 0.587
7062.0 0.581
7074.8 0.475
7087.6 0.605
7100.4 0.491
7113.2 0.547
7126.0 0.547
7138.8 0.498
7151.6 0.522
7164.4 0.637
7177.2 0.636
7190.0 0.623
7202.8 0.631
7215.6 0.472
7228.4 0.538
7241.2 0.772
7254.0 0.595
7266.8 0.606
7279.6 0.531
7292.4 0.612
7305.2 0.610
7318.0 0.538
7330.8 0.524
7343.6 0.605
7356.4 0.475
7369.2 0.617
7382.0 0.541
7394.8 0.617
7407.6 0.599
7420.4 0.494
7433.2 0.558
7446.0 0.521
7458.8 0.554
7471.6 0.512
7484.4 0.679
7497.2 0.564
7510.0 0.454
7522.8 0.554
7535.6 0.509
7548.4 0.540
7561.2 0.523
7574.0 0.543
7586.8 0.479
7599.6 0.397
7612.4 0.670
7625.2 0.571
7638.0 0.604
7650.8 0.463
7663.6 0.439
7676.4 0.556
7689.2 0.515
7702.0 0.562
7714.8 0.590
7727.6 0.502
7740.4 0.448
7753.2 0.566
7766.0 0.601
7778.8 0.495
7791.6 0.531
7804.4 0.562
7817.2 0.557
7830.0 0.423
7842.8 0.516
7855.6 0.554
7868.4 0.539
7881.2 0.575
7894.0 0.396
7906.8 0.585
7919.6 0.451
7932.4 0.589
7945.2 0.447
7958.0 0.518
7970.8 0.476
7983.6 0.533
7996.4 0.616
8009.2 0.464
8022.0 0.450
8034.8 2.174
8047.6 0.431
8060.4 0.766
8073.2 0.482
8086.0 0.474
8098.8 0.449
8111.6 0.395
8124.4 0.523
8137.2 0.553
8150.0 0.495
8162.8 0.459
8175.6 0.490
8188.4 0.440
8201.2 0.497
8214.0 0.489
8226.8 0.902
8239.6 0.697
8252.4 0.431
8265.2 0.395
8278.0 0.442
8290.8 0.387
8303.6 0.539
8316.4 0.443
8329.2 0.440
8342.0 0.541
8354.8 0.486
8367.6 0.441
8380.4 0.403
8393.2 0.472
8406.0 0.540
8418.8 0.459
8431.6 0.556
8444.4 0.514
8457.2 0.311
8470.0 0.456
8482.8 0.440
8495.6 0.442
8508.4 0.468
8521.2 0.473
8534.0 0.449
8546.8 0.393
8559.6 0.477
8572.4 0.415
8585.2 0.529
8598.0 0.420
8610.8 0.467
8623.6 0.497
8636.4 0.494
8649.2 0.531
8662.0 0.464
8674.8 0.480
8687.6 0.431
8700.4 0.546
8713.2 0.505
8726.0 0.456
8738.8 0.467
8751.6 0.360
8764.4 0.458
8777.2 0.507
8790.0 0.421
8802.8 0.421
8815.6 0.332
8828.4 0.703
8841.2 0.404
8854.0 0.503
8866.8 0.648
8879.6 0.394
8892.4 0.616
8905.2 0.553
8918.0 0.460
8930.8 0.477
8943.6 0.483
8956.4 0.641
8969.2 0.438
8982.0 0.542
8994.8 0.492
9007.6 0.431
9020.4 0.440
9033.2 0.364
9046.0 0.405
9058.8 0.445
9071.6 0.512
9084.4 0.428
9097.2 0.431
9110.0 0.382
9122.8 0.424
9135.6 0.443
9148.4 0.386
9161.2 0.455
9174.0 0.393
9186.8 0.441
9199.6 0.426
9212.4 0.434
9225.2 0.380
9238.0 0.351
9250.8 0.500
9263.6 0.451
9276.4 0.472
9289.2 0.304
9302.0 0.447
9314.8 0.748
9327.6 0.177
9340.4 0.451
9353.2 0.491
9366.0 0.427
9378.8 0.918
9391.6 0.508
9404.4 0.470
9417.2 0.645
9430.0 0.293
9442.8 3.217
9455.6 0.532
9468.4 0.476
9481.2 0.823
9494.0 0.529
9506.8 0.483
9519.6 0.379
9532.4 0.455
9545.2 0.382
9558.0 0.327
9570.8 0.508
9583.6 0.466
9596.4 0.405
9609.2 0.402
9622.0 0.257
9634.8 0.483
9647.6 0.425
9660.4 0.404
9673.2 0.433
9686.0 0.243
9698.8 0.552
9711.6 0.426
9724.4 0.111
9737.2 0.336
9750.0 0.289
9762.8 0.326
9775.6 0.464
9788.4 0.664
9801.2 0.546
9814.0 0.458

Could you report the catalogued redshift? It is 0.224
